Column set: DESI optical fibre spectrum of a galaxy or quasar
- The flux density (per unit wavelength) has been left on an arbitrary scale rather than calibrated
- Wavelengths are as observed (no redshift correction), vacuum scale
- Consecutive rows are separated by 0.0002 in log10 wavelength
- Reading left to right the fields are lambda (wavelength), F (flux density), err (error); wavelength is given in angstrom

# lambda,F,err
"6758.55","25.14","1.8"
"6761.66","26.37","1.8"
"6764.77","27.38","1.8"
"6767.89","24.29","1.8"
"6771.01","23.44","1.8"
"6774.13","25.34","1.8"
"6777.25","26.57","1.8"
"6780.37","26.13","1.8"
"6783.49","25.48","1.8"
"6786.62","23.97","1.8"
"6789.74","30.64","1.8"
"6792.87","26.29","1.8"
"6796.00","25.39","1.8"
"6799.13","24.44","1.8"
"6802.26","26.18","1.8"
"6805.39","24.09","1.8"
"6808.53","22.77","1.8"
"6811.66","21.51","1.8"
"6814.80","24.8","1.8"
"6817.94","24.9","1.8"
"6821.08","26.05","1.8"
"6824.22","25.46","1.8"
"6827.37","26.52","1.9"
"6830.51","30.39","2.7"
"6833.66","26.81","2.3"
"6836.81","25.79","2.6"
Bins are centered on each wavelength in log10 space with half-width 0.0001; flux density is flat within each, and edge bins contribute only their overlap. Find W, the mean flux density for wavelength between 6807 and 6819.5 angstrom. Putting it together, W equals 23.5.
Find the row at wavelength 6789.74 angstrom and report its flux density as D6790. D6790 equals 30.64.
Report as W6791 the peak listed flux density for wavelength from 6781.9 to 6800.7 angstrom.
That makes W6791 30.64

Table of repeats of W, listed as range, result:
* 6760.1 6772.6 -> 25.4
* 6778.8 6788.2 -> 25.2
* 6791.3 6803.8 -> 25.6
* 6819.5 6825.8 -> 25.7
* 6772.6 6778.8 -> 26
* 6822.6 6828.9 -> 26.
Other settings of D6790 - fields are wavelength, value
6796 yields 25.39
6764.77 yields 27.38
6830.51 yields 30.39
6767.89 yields 24.29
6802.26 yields 26.18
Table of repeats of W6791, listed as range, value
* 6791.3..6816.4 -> 26.29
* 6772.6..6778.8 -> 26.57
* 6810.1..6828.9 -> 26.52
